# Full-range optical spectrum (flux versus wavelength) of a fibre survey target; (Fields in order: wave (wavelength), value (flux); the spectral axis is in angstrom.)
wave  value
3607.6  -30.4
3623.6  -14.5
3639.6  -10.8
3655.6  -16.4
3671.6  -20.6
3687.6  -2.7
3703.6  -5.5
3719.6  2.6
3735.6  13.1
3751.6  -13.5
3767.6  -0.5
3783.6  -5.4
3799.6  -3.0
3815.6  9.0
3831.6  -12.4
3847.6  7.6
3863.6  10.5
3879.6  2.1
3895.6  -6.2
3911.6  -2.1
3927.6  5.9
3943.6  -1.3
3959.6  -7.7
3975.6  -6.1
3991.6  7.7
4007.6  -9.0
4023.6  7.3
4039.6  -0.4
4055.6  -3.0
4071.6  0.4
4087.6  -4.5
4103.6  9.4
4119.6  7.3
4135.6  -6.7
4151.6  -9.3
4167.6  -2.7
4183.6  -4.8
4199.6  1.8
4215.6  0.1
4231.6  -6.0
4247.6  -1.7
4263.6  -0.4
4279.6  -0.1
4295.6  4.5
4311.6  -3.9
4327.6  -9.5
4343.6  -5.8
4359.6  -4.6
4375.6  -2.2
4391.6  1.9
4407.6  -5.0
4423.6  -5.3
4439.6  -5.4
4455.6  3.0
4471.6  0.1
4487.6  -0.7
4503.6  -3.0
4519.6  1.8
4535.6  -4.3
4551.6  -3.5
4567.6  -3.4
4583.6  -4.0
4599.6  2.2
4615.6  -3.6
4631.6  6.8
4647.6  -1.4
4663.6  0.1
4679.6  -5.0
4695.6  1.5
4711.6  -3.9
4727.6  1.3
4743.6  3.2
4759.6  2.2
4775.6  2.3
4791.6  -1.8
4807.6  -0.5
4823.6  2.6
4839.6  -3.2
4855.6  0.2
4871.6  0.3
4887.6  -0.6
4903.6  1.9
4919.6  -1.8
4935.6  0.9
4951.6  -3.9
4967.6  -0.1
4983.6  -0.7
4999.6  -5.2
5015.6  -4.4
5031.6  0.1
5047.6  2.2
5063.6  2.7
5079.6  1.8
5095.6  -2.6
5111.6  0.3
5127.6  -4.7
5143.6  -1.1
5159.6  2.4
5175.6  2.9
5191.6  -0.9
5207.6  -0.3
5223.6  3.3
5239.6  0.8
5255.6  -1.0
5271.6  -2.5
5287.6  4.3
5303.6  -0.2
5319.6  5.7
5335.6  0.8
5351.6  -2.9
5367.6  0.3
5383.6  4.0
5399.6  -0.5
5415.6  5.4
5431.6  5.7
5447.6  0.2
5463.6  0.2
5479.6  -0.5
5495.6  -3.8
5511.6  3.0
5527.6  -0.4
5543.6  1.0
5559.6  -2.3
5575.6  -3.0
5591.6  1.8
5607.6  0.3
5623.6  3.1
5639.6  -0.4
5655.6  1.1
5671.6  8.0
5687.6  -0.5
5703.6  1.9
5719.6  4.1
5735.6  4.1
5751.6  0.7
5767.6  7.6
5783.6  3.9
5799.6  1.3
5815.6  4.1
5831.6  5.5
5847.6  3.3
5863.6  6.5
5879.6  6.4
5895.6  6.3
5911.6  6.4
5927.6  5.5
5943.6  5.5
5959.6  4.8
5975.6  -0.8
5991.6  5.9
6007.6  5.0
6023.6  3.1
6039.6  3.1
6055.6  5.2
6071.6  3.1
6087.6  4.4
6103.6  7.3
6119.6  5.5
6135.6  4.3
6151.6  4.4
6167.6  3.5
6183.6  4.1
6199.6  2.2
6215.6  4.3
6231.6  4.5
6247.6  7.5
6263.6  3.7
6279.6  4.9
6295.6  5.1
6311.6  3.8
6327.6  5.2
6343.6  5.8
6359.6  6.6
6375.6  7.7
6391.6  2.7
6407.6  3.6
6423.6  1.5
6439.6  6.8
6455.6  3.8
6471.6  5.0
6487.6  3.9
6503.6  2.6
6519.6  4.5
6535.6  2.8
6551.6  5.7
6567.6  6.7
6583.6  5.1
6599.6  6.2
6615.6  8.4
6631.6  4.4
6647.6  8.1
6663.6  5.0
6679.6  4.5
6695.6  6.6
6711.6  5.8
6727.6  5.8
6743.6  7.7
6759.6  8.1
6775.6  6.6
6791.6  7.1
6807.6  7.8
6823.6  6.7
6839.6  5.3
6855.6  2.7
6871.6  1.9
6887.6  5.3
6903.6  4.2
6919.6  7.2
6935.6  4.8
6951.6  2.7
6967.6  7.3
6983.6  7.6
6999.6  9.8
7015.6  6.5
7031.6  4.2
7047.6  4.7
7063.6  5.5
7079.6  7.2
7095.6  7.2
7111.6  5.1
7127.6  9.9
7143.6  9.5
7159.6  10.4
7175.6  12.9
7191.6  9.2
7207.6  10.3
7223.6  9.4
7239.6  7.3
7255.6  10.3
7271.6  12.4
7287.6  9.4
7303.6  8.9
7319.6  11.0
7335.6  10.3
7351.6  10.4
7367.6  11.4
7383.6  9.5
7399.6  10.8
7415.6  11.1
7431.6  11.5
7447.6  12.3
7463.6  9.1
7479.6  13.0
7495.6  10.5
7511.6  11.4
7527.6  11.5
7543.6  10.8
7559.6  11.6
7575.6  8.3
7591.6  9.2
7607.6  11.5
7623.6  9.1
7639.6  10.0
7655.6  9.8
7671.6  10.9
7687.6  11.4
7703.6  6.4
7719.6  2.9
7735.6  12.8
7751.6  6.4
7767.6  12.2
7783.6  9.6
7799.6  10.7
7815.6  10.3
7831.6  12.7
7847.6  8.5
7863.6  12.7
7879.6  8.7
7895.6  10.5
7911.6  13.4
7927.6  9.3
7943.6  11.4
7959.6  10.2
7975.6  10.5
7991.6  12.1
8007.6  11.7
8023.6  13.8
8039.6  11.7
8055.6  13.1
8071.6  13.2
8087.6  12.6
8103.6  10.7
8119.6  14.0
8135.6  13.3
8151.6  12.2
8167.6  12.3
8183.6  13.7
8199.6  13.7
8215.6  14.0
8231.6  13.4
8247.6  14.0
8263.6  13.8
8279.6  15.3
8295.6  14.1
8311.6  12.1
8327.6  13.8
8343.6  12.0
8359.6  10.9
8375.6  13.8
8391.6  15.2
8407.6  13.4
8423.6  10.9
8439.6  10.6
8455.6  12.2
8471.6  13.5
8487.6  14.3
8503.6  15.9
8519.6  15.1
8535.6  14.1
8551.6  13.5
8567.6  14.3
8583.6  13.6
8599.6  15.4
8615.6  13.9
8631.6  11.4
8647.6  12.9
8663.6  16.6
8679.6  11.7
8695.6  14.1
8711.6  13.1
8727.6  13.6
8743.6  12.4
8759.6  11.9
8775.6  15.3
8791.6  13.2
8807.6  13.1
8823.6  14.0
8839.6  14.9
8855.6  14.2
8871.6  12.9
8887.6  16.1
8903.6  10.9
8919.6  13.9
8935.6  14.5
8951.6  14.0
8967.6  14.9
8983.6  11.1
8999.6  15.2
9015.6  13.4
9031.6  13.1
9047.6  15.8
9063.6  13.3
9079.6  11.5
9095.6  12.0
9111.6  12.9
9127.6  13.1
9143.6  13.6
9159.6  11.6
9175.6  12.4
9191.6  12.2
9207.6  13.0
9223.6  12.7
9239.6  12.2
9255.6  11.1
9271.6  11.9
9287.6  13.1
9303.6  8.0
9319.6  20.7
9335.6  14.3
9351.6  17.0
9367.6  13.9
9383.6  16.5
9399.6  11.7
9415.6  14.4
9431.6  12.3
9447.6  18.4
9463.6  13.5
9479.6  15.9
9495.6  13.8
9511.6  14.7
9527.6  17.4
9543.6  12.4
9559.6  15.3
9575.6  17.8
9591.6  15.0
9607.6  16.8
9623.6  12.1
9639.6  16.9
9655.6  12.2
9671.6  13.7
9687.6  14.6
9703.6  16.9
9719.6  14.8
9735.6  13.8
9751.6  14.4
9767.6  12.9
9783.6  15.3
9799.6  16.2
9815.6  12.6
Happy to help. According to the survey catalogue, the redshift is 0.79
